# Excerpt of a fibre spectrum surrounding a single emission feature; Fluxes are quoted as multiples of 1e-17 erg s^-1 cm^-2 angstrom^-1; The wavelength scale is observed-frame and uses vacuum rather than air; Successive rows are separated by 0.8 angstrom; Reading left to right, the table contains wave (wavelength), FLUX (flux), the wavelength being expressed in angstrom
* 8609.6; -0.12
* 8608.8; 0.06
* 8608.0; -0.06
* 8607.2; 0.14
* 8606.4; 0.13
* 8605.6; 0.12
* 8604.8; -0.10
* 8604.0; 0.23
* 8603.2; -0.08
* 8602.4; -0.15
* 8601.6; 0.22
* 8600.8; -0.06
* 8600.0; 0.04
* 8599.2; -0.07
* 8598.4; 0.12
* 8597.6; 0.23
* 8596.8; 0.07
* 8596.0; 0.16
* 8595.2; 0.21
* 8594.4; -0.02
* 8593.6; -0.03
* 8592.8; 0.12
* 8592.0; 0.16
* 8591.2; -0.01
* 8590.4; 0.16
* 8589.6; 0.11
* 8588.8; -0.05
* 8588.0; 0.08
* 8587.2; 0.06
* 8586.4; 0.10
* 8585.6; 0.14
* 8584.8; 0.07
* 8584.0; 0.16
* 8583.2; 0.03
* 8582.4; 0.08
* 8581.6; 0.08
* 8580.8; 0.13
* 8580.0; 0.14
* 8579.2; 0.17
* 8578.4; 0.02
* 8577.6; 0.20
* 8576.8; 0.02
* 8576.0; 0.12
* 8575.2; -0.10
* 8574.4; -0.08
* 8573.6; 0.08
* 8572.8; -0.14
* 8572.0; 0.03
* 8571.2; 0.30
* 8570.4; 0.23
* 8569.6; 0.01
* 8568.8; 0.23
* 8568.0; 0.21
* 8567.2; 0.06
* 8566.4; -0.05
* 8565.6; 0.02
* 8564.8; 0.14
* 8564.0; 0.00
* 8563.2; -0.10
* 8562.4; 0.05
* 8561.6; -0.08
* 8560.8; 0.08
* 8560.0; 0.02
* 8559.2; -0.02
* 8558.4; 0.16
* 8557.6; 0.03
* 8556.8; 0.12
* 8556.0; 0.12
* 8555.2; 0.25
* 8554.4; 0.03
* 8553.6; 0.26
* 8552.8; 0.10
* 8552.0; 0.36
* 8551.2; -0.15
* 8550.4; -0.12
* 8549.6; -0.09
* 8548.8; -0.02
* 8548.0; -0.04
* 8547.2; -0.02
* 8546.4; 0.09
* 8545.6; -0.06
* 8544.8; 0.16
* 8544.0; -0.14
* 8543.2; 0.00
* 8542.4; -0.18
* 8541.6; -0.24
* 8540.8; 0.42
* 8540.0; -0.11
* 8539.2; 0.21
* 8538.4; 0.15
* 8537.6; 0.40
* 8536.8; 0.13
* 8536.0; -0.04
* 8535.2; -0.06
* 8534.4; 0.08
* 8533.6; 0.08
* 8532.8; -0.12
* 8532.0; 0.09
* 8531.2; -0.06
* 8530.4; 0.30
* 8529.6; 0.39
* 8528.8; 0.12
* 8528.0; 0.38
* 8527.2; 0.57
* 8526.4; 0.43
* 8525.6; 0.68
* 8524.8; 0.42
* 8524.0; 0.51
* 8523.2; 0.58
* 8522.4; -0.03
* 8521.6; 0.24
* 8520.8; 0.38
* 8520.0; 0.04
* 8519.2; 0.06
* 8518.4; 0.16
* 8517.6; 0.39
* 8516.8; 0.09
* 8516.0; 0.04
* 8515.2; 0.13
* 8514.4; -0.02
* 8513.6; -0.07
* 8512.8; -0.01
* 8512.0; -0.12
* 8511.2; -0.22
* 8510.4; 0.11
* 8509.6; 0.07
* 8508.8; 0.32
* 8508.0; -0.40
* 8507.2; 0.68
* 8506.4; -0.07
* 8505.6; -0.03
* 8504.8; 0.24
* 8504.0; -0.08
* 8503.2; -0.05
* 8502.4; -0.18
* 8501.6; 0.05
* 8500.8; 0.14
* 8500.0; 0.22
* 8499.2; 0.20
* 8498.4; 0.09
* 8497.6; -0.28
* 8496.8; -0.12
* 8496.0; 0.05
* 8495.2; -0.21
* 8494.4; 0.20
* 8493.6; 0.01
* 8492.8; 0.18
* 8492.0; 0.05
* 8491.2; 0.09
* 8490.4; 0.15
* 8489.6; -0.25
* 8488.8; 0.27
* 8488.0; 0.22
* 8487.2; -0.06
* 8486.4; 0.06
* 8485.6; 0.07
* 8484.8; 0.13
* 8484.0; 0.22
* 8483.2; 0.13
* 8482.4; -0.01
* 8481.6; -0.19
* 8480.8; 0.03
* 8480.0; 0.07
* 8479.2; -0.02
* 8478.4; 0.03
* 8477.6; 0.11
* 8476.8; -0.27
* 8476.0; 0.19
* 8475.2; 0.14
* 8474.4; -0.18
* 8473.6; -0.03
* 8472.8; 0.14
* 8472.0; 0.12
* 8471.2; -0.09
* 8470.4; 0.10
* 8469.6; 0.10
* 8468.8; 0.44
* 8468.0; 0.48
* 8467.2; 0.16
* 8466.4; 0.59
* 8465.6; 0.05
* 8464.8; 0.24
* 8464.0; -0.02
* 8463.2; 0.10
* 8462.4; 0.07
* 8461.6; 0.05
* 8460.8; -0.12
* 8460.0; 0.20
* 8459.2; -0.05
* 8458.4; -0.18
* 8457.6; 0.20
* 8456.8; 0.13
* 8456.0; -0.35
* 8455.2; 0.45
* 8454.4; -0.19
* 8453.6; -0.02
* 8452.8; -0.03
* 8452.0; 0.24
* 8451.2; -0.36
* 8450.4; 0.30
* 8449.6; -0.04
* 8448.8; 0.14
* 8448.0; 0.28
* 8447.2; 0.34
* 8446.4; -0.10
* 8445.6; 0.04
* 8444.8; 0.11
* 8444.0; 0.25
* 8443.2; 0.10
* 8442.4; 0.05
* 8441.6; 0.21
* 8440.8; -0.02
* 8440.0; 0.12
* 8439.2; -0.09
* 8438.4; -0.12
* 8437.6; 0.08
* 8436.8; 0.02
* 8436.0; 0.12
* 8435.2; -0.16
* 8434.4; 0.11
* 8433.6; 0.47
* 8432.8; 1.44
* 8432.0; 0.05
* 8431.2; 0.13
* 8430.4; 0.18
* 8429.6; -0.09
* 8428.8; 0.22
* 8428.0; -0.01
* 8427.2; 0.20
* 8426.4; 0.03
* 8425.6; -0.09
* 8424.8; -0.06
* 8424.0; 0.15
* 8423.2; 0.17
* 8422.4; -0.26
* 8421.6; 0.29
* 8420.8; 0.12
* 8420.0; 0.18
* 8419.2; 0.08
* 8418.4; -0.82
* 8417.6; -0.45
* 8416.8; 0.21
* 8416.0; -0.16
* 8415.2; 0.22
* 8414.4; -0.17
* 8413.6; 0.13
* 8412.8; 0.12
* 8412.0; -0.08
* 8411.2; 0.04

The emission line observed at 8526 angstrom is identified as Hgamma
